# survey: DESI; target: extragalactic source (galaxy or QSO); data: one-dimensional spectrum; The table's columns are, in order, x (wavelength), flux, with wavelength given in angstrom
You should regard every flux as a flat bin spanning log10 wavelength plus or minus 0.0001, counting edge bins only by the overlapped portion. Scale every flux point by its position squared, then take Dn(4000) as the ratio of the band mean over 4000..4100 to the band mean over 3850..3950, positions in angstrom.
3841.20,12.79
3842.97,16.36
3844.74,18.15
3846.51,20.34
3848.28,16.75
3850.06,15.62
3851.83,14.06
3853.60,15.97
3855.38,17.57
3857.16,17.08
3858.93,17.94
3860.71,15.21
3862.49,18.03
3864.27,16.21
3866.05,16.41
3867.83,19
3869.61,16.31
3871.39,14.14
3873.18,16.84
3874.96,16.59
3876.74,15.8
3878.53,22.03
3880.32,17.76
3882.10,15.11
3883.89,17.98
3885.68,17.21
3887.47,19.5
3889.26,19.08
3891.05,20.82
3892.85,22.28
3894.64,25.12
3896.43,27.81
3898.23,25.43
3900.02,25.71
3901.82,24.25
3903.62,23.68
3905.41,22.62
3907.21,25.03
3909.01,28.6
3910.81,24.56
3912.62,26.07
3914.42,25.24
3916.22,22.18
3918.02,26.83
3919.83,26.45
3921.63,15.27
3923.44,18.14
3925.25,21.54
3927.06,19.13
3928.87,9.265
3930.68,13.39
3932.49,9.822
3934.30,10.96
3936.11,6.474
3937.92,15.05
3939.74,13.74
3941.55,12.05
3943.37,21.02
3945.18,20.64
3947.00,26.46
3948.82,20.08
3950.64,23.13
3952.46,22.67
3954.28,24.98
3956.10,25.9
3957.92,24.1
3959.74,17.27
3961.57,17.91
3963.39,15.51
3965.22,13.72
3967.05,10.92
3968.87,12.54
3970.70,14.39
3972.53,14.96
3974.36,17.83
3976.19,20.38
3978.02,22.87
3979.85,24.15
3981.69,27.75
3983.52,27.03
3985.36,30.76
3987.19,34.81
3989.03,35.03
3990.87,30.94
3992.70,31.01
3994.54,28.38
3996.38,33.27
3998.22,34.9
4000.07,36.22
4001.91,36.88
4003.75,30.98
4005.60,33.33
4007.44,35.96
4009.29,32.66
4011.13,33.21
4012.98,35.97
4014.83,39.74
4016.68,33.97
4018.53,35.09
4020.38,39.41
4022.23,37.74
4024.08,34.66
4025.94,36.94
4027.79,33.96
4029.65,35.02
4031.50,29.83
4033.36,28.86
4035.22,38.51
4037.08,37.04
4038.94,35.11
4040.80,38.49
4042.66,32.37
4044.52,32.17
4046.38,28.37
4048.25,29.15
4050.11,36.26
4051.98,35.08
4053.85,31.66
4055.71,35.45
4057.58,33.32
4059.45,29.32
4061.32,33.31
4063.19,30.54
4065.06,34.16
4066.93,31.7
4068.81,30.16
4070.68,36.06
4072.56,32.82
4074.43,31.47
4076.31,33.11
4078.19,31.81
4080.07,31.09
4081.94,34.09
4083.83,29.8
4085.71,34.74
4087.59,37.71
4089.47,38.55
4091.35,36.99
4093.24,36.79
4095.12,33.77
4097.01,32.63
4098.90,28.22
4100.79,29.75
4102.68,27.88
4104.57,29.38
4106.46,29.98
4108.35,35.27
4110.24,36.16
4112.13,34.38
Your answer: 1.91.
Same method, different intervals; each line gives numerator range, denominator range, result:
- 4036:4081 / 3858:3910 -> 1.79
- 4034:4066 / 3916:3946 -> 2.16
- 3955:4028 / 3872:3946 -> 1.51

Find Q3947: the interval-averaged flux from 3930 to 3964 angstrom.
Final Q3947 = 18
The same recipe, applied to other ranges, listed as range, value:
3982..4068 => 33.6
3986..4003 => 33.4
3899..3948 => 19.8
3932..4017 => 24.4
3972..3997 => 27.2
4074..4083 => 32.3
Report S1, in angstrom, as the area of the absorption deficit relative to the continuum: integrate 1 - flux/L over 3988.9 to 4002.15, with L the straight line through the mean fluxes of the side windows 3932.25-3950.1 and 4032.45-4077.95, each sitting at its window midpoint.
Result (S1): -4.9 angstrom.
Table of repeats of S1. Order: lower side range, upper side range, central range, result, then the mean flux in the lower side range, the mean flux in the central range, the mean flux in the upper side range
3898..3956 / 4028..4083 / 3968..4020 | -4.7 angstrom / 20.3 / 29.6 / 33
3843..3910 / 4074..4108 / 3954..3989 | 5.7 angstrom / 19.4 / 21.2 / 32.7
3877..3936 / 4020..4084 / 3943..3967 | 4.0 angstrom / 20.6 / 20.7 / 33.4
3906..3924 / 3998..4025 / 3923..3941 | 8.5 angstrom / 23.9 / 13.6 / 35.4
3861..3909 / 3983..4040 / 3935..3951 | 5.6 angstrom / 20.1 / 17.4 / 34.2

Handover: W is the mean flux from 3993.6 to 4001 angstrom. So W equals 33.2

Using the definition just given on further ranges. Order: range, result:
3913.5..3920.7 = 25.2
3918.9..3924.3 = 20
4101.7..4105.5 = 28.6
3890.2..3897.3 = 24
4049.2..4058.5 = 34.3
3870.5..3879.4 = 17.1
